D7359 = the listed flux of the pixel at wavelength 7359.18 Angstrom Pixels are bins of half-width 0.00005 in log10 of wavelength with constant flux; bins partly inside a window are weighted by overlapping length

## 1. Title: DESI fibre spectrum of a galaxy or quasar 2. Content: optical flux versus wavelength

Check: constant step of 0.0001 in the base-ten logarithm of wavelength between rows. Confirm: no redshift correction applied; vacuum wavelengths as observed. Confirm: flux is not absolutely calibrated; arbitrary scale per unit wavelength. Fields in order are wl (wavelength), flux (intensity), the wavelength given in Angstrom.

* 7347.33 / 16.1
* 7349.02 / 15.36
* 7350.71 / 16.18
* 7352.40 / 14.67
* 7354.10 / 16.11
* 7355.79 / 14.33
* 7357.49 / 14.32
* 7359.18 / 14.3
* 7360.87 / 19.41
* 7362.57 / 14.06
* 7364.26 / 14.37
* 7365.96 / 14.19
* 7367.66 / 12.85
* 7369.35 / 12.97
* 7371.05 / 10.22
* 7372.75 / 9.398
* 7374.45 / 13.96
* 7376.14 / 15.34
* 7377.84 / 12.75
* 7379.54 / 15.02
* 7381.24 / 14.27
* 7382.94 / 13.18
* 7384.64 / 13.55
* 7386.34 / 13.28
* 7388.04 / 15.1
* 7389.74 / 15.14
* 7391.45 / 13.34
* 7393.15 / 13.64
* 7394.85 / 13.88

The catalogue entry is 14.3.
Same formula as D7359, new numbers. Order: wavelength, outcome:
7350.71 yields 16.18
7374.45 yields 13.96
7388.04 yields 15.1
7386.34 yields 13.28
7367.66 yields 12.85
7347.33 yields 16.1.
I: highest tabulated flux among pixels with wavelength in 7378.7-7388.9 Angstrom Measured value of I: 15.1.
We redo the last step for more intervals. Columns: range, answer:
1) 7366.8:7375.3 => 13.96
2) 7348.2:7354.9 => 16.18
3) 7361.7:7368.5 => 14.37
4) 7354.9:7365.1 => 19.41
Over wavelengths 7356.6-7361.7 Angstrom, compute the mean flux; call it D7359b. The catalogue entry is 16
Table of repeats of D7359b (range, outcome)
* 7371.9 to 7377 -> 12.9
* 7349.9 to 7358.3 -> 15.1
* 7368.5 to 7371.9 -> 11.6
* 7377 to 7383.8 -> 13.8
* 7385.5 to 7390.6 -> 14.5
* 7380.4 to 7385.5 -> 13.7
